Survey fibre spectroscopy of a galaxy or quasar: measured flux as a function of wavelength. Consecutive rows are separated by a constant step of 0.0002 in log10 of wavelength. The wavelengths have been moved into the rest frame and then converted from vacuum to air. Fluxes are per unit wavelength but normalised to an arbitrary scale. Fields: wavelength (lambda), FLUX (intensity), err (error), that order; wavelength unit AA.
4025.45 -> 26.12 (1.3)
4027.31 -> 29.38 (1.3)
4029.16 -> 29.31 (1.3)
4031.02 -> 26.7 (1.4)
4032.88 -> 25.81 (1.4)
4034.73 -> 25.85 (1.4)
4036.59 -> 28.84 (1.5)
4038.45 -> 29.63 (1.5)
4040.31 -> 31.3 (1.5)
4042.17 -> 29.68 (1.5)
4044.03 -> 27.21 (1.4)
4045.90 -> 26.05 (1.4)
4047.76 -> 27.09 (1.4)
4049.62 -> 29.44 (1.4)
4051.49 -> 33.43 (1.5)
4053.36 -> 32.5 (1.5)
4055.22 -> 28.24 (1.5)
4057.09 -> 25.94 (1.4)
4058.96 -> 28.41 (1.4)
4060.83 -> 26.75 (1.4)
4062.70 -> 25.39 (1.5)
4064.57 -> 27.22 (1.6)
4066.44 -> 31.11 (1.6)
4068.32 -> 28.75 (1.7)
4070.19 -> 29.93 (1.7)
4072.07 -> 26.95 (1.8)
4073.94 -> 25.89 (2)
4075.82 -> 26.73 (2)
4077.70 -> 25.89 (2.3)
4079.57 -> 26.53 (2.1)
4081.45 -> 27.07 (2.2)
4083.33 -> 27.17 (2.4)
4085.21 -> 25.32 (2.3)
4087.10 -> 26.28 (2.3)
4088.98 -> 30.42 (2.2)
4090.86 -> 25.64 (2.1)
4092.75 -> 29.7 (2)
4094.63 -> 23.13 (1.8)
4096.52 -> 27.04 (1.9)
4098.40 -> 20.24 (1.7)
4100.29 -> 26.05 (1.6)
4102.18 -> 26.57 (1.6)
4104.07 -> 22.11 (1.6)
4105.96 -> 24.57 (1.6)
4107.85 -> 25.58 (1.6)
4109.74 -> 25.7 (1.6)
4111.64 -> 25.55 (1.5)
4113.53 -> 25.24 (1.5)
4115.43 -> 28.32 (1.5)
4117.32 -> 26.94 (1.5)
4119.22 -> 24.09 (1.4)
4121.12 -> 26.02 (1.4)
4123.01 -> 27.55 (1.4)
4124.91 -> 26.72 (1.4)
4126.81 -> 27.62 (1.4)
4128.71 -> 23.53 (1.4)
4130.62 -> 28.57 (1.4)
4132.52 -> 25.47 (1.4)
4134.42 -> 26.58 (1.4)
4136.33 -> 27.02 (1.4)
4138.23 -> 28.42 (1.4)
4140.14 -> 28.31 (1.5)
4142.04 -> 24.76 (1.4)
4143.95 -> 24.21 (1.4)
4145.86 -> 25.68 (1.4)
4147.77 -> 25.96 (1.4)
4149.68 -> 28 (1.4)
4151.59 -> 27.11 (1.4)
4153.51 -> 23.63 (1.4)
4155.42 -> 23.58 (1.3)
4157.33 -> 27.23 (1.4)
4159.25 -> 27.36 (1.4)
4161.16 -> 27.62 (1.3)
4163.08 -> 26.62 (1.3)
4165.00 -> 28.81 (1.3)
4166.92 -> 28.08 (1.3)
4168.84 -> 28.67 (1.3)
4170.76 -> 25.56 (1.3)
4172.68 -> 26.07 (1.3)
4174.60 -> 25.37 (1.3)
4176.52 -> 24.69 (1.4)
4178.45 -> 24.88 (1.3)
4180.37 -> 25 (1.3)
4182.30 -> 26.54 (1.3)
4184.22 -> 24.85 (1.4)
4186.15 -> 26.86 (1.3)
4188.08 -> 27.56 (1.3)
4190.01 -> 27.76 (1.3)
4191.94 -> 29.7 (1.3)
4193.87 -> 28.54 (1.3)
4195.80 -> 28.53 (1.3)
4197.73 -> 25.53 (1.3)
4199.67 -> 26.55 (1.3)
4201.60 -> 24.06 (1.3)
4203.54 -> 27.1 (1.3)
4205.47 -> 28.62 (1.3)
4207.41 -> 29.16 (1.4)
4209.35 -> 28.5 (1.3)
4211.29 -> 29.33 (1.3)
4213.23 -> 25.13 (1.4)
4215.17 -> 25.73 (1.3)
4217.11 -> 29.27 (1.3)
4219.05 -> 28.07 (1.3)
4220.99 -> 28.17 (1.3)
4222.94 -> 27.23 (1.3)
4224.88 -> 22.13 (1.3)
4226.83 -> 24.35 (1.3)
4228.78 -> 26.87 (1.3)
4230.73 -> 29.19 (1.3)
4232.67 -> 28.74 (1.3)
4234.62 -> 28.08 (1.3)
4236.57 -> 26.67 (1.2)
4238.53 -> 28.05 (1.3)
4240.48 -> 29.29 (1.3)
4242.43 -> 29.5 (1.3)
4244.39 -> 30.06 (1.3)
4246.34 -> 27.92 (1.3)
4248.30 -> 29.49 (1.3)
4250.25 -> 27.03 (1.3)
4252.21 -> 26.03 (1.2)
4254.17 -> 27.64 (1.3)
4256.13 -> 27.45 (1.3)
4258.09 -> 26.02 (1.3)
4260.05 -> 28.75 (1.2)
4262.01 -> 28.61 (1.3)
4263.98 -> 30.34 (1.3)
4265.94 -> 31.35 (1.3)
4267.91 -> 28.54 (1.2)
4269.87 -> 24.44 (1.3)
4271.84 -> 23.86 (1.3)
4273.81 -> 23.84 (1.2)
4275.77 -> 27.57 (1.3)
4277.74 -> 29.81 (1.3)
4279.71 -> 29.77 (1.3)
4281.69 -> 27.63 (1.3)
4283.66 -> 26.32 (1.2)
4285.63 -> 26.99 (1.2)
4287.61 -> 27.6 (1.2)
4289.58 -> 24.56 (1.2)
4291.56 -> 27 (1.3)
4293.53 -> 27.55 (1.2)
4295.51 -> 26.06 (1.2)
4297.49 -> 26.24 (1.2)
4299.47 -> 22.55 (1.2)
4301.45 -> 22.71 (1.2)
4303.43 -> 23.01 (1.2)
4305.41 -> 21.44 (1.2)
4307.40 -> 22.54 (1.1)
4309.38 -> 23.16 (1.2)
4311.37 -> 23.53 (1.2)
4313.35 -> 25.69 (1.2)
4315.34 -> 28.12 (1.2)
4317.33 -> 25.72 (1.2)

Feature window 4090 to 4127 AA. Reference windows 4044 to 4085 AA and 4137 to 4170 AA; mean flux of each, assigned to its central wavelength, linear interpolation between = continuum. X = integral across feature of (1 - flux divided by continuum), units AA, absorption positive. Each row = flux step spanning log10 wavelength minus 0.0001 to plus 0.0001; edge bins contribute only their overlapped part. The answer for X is 2.2 AA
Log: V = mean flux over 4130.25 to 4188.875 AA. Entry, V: 26.4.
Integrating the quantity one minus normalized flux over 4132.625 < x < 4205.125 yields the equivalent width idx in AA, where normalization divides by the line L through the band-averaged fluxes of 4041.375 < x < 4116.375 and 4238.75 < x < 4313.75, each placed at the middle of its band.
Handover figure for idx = 0.7 AA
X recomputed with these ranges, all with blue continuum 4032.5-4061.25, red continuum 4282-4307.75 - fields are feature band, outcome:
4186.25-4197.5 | -0.66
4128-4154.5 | 0.98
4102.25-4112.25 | 1.05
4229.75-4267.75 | -3.97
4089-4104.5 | 1.35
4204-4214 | -0.70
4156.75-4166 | -0.19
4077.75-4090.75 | 0.52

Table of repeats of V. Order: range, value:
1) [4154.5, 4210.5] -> 26.9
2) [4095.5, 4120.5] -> 25.2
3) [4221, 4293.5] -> 27.5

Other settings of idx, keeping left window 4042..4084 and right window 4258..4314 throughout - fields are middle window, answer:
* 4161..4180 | 0.4 AA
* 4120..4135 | 0.5 AA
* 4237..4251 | -1.2 AA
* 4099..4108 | 0.9 AA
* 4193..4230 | -0.4 AA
